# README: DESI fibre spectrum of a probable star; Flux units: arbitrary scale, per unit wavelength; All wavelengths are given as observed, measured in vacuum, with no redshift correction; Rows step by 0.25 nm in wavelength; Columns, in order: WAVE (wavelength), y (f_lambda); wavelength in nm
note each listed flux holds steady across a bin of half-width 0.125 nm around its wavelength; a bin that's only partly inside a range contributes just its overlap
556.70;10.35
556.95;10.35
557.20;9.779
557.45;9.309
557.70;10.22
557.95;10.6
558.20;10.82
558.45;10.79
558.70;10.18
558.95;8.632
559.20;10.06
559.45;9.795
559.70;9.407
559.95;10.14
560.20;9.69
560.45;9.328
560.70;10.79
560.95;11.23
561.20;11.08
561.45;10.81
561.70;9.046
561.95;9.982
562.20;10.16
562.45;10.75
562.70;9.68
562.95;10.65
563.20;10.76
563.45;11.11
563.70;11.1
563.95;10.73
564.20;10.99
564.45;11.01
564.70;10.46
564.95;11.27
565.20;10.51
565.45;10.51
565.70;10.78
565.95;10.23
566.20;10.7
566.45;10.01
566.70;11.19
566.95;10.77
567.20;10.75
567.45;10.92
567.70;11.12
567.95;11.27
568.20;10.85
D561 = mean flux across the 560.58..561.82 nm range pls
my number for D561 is 10.6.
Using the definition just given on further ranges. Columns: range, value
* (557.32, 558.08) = 10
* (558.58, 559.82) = 9.61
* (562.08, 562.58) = 10.5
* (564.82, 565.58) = 10.8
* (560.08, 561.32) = 10.4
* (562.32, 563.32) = 10.5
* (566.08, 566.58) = 10.4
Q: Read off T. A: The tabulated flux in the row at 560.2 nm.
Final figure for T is 9.69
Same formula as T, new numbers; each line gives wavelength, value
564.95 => 11.27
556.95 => 10.35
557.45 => 9.309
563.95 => 10.73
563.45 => 11.11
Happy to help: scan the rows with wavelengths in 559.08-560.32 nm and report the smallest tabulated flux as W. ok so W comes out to 9.407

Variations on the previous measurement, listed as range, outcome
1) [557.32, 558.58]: 9.309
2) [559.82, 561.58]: 9.328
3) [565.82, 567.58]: 10.01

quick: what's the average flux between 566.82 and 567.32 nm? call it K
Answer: 10.8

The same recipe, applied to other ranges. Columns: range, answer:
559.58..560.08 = 9.78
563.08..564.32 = 10.9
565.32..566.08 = 10.5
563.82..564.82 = 10.8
